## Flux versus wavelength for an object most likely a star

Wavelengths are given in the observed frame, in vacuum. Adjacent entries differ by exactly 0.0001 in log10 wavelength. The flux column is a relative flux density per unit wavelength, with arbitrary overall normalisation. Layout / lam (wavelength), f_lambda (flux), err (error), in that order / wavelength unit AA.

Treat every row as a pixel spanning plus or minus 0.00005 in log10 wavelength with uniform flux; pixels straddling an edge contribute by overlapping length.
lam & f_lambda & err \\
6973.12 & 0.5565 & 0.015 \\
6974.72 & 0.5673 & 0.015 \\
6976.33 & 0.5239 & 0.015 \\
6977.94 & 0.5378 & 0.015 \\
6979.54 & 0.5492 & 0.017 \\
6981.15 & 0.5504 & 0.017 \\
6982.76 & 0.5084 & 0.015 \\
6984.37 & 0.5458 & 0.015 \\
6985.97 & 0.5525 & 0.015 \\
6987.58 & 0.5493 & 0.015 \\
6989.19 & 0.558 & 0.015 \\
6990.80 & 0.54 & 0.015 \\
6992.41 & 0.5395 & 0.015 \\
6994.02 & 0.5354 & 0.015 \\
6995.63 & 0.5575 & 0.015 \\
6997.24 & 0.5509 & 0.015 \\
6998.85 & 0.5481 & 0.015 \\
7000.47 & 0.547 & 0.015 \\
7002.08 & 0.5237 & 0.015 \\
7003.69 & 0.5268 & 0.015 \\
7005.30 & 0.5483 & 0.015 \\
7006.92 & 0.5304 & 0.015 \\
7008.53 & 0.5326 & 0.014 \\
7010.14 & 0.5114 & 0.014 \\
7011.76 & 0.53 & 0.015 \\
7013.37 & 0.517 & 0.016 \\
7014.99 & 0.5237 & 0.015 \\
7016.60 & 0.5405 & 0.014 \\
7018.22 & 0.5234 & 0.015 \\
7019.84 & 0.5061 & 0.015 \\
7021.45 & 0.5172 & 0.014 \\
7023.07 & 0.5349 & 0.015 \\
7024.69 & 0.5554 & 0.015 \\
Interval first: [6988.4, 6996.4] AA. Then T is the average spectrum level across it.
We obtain 0.546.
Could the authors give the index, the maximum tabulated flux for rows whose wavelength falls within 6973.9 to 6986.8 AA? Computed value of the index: 0.5673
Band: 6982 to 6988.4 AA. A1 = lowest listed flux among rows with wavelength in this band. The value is 0.5084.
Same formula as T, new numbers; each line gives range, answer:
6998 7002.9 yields 0.539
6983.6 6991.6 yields 0.55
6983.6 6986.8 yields 0.55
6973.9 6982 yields 0.546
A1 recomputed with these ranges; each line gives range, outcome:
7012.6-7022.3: 0.5061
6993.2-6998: 0.5354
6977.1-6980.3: 0.5378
